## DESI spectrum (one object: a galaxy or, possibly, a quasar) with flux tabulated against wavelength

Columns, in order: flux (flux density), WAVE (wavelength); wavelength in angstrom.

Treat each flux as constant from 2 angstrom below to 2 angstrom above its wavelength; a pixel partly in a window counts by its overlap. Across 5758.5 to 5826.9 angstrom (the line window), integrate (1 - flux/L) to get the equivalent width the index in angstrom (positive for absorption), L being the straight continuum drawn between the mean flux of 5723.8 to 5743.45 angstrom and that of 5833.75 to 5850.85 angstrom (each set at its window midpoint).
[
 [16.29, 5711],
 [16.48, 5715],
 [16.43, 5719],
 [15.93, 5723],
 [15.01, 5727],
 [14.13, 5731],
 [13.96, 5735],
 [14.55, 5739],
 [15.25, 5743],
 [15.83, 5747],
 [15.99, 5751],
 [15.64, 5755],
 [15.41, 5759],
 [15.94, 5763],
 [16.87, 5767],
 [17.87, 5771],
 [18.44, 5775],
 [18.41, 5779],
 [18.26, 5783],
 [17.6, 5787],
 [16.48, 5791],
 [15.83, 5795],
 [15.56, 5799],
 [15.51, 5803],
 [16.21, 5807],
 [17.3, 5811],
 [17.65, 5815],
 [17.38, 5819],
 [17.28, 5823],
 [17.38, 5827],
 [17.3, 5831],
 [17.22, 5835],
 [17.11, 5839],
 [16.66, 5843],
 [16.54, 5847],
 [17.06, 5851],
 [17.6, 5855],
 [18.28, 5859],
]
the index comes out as -5.0 angstrom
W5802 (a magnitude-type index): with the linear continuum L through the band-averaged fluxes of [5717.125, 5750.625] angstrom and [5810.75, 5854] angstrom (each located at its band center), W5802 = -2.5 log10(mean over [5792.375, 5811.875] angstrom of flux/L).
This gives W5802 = 0.04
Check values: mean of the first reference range 15.2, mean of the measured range 16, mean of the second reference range 17.2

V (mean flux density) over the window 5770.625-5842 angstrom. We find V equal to 17.1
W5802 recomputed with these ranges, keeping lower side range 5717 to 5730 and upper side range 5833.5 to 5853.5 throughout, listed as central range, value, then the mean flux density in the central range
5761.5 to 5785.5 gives -0.09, 17.7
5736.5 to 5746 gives 0.06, 14.9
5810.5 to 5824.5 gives -0.05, 17.4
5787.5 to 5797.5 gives 0.00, 16.3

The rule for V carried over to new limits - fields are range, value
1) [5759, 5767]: 16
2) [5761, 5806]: 17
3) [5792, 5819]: 16.4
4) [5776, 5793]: 17.7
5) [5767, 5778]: 17.9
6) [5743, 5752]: 15.8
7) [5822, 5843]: 17.2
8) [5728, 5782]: 16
